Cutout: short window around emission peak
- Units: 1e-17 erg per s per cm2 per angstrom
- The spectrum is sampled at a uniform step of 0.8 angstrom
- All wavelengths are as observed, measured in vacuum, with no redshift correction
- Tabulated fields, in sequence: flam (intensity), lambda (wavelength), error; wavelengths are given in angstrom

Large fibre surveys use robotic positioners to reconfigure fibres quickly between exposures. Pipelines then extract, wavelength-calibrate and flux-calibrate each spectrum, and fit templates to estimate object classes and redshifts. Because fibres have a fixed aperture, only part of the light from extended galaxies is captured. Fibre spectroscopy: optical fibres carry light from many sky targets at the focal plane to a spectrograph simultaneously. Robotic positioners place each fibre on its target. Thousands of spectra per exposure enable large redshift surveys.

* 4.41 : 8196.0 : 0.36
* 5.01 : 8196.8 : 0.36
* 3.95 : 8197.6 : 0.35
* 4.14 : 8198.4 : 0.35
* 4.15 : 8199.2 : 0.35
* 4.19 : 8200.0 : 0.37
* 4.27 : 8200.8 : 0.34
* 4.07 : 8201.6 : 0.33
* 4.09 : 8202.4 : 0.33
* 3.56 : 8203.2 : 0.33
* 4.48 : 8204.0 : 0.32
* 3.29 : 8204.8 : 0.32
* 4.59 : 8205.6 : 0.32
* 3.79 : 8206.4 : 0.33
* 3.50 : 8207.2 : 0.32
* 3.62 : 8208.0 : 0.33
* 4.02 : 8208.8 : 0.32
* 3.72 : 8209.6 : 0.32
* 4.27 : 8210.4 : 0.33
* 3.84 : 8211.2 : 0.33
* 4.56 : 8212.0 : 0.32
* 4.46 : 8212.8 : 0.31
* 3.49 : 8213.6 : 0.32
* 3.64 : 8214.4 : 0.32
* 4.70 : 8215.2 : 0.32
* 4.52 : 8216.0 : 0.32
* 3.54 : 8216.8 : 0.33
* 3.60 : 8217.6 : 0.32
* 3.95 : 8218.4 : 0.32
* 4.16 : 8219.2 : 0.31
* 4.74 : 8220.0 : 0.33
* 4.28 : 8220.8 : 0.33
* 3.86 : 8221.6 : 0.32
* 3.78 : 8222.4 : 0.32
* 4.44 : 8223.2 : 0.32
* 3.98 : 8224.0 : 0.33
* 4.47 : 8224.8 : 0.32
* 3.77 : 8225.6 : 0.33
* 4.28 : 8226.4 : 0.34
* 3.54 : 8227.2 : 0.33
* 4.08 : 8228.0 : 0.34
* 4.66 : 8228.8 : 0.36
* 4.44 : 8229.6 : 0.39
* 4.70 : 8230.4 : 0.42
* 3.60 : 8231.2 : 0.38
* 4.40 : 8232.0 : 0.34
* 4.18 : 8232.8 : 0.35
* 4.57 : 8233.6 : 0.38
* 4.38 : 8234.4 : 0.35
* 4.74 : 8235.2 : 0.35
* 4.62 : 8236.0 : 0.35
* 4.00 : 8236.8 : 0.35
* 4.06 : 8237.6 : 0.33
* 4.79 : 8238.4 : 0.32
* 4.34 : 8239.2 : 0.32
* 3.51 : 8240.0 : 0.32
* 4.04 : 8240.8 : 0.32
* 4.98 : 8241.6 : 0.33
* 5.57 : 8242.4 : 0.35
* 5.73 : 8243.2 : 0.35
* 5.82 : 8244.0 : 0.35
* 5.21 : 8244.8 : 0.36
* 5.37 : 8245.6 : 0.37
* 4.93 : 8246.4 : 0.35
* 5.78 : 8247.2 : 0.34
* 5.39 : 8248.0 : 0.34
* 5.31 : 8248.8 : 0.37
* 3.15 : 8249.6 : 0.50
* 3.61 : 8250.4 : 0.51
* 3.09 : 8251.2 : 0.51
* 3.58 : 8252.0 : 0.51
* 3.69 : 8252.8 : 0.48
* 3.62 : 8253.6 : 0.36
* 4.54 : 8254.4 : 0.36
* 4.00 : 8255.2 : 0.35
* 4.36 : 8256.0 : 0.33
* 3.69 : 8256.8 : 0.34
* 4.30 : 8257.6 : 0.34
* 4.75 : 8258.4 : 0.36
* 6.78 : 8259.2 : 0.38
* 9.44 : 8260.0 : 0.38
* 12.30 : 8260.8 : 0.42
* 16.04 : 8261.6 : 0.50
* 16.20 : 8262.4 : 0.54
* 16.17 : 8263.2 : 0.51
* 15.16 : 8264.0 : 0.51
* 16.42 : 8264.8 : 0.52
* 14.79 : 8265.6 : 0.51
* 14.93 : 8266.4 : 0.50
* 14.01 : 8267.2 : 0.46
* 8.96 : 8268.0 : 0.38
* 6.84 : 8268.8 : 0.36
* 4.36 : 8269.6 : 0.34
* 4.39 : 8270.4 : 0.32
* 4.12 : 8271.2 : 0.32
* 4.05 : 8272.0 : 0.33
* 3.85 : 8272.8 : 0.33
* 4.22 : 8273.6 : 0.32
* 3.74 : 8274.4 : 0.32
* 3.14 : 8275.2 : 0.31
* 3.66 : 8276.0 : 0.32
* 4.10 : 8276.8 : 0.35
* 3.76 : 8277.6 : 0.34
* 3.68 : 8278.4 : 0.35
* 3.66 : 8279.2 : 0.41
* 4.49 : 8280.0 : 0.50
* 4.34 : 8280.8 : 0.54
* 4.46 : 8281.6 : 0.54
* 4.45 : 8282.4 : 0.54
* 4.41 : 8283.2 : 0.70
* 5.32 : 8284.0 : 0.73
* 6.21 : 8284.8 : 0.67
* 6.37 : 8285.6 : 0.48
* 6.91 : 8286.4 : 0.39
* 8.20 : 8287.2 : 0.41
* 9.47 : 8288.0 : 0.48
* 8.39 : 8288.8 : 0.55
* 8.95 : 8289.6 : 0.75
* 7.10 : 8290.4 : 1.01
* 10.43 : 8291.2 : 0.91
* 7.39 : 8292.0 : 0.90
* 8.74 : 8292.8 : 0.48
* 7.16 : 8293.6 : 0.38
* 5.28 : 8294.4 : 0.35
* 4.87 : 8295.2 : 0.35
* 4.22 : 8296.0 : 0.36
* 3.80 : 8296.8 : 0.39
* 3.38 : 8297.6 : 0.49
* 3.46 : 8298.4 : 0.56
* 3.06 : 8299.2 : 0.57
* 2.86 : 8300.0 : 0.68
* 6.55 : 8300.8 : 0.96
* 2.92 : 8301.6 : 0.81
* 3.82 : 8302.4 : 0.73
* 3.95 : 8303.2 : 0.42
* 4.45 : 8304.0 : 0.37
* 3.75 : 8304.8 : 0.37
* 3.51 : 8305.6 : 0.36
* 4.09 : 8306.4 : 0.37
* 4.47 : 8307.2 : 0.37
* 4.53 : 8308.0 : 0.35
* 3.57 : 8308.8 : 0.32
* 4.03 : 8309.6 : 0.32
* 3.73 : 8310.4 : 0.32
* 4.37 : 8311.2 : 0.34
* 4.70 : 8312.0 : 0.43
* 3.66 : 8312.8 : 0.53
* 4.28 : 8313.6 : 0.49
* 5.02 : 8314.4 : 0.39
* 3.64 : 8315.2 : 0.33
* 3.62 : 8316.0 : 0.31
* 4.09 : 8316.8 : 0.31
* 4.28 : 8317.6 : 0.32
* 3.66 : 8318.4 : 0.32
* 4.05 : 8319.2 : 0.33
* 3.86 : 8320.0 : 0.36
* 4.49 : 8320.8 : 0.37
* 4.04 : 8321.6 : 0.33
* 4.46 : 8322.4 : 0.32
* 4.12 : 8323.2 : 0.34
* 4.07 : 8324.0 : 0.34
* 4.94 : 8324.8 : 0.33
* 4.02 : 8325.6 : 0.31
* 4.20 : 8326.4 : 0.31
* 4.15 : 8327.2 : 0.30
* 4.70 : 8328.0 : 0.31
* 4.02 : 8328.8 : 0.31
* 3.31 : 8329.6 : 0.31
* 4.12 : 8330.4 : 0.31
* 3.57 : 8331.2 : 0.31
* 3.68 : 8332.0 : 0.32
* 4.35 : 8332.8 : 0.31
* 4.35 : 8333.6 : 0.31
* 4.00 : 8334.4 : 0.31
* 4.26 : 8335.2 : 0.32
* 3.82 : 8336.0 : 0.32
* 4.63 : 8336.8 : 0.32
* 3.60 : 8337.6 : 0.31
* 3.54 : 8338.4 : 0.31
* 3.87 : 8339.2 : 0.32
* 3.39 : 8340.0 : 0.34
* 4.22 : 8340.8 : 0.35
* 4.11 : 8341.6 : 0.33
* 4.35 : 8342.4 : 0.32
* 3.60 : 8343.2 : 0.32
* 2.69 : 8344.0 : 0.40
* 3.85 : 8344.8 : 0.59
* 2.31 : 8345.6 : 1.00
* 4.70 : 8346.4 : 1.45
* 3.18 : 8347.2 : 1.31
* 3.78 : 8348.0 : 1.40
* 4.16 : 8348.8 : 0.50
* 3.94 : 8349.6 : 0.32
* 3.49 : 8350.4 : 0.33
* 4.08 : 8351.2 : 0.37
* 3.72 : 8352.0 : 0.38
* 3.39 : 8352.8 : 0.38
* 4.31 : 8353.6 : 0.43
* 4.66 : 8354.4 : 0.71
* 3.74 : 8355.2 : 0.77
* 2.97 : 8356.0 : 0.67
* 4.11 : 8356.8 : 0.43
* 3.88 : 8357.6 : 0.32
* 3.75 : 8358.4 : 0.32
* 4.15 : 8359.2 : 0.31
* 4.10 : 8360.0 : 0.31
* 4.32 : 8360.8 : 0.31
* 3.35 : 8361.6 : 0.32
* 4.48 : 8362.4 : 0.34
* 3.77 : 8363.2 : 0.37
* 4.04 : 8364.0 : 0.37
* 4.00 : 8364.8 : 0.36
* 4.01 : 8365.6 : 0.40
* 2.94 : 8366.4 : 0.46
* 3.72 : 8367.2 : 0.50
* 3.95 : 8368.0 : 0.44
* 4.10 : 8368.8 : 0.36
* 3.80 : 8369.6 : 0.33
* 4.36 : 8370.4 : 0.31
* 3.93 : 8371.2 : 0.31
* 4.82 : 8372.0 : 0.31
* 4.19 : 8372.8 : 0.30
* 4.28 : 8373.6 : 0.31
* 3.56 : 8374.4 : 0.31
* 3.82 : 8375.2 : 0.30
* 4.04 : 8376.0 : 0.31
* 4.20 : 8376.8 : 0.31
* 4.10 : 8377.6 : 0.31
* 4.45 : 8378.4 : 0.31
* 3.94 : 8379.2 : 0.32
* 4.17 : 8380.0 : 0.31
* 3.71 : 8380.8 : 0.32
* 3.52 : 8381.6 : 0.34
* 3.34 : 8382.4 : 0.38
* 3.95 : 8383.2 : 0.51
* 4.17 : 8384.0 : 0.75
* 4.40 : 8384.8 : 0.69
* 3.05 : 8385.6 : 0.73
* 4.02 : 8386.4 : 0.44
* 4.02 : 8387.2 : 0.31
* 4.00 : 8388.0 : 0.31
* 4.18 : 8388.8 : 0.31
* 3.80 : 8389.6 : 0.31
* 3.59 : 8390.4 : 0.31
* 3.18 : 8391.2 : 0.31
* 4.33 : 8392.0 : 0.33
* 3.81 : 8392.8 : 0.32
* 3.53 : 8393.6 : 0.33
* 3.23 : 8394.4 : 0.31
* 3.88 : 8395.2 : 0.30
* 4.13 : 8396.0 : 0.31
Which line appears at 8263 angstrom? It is Halpha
